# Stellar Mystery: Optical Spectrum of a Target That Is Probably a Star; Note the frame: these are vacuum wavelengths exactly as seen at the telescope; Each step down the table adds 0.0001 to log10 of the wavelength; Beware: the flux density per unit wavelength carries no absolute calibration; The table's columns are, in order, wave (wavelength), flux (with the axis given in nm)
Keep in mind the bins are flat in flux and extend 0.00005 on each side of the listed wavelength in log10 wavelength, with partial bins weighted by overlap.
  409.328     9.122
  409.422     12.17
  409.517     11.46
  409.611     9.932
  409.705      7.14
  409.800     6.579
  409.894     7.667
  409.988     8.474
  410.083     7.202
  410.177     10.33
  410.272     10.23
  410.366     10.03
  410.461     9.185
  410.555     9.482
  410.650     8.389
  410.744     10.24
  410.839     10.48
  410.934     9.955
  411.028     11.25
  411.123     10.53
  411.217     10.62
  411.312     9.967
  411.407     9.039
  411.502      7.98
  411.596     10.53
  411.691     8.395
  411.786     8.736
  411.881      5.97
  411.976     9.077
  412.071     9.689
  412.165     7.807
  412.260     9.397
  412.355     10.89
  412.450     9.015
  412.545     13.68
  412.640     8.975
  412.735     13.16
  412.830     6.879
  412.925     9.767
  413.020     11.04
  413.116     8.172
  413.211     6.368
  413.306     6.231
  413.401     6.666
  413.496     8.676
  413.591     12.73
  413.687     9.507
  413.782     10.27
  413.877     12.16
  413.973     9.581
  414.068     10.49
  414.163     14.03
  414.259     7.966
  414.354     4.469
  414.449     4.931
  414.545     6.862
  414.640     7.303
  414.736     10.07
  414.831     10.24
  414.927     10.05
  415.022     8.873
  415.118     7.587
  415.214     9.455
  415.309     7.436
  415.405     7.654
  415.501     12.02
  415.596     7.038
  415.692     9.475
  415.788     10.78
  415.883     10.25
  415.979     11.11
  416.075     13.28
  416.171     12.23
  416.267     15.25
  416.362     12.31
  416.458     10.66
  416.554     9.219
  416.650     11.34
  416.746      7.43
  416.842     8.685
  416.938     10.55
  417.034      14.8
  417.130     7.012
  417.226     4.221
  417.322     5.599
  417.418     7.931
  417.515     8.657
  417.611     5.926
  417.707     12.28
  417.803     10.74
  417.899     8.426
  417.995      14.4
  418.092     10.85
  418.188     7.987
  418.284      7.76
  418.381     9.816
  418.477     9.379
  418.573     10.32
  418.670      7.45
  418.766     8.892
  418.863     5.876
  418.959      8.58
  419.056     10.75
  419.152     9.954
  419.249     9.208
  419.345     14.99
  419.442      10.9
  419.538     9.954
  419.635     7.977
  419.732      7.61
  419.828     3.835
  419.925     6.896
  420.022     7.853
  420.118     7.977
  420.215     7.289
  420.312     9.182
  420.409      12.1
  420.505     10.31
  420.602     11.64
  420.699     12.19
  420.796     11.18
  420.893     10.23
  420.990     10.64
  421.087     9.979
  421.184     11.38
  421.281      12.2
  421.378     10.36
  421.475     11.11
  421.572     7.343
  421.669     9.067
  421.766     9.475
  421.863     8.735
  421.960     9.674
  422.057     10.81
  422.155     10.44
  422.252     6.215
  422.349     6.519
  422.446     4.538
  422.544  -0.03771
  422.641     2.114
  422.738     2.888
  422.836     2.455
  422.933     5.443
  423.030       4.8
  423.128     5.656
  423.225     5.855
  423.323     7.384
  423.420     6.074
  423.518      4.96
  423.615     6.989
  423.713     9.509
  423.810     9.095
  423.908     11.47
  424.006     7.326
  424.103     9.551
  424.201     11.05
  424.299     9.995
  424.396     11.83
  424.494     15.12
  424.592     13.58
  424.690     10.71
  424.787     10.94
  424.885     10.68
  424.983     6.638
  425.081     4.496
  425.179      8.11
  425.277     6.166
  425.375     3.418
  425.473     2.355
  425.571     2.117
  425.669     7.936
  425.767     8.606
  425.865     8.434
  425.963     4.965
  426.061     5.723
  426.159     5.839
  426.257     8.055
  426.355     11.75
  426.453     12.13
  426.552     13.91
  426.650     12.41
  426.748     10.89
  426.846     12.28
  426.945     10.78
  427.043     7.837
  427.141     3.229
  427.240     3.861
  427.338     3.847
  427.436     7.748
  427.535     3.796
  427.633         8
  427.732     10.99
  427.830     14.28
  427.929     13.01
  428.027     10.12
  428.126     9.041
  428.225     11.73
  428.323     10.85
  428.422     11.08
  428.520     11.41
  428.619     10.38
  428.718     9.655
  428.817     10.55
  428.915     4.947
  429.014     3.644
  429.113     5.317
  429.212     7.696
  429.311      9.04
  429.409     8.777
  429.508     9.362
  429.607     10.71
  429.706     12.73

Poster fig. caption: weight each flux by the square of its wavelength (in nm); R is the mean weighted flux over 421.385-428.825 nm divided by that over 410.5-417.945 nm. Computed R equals 0.92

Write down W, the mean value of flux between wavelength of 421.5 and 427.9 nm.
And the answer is 7.86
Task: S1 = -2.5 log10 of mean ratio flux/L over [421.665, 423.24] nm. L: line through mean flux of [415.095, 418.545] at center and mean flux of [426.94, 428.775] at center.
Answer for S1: 0.47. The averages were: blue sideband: 9.73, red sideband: 9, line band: 6.08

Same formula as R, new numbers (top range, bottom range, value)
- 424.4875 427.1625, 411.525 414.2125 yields 0.95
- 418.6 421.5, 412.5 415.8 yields 1.08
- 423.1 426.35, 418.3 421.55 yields 0.85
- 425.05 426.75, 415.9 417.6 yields 0.80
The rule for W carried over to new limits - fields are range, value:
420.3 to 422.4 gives 10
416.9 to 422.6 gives 9.1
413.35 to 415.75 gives 9.02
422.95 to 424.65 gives 8.78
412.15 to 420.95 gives 9.45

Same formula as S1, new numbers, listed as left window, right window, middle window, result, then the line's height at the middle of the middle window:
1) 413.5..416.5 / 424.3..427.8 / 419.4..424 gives 0.111 mag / 8.92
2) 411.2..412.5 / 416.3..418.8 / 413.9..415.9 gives 0.038 mag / 9.22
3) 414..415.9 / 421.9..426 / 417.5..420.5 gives -0.128 mag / 8.15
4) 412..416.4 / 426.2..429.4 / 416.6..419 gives 0.058 mag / 9.49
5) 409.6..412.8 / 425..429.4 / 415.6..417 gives -0.196 mag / 9.02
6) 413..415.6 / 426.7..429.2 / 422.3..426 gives 0.230 mag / 8.78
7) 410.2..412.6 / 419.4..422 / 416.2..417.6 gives 0.009 mag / 9.56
